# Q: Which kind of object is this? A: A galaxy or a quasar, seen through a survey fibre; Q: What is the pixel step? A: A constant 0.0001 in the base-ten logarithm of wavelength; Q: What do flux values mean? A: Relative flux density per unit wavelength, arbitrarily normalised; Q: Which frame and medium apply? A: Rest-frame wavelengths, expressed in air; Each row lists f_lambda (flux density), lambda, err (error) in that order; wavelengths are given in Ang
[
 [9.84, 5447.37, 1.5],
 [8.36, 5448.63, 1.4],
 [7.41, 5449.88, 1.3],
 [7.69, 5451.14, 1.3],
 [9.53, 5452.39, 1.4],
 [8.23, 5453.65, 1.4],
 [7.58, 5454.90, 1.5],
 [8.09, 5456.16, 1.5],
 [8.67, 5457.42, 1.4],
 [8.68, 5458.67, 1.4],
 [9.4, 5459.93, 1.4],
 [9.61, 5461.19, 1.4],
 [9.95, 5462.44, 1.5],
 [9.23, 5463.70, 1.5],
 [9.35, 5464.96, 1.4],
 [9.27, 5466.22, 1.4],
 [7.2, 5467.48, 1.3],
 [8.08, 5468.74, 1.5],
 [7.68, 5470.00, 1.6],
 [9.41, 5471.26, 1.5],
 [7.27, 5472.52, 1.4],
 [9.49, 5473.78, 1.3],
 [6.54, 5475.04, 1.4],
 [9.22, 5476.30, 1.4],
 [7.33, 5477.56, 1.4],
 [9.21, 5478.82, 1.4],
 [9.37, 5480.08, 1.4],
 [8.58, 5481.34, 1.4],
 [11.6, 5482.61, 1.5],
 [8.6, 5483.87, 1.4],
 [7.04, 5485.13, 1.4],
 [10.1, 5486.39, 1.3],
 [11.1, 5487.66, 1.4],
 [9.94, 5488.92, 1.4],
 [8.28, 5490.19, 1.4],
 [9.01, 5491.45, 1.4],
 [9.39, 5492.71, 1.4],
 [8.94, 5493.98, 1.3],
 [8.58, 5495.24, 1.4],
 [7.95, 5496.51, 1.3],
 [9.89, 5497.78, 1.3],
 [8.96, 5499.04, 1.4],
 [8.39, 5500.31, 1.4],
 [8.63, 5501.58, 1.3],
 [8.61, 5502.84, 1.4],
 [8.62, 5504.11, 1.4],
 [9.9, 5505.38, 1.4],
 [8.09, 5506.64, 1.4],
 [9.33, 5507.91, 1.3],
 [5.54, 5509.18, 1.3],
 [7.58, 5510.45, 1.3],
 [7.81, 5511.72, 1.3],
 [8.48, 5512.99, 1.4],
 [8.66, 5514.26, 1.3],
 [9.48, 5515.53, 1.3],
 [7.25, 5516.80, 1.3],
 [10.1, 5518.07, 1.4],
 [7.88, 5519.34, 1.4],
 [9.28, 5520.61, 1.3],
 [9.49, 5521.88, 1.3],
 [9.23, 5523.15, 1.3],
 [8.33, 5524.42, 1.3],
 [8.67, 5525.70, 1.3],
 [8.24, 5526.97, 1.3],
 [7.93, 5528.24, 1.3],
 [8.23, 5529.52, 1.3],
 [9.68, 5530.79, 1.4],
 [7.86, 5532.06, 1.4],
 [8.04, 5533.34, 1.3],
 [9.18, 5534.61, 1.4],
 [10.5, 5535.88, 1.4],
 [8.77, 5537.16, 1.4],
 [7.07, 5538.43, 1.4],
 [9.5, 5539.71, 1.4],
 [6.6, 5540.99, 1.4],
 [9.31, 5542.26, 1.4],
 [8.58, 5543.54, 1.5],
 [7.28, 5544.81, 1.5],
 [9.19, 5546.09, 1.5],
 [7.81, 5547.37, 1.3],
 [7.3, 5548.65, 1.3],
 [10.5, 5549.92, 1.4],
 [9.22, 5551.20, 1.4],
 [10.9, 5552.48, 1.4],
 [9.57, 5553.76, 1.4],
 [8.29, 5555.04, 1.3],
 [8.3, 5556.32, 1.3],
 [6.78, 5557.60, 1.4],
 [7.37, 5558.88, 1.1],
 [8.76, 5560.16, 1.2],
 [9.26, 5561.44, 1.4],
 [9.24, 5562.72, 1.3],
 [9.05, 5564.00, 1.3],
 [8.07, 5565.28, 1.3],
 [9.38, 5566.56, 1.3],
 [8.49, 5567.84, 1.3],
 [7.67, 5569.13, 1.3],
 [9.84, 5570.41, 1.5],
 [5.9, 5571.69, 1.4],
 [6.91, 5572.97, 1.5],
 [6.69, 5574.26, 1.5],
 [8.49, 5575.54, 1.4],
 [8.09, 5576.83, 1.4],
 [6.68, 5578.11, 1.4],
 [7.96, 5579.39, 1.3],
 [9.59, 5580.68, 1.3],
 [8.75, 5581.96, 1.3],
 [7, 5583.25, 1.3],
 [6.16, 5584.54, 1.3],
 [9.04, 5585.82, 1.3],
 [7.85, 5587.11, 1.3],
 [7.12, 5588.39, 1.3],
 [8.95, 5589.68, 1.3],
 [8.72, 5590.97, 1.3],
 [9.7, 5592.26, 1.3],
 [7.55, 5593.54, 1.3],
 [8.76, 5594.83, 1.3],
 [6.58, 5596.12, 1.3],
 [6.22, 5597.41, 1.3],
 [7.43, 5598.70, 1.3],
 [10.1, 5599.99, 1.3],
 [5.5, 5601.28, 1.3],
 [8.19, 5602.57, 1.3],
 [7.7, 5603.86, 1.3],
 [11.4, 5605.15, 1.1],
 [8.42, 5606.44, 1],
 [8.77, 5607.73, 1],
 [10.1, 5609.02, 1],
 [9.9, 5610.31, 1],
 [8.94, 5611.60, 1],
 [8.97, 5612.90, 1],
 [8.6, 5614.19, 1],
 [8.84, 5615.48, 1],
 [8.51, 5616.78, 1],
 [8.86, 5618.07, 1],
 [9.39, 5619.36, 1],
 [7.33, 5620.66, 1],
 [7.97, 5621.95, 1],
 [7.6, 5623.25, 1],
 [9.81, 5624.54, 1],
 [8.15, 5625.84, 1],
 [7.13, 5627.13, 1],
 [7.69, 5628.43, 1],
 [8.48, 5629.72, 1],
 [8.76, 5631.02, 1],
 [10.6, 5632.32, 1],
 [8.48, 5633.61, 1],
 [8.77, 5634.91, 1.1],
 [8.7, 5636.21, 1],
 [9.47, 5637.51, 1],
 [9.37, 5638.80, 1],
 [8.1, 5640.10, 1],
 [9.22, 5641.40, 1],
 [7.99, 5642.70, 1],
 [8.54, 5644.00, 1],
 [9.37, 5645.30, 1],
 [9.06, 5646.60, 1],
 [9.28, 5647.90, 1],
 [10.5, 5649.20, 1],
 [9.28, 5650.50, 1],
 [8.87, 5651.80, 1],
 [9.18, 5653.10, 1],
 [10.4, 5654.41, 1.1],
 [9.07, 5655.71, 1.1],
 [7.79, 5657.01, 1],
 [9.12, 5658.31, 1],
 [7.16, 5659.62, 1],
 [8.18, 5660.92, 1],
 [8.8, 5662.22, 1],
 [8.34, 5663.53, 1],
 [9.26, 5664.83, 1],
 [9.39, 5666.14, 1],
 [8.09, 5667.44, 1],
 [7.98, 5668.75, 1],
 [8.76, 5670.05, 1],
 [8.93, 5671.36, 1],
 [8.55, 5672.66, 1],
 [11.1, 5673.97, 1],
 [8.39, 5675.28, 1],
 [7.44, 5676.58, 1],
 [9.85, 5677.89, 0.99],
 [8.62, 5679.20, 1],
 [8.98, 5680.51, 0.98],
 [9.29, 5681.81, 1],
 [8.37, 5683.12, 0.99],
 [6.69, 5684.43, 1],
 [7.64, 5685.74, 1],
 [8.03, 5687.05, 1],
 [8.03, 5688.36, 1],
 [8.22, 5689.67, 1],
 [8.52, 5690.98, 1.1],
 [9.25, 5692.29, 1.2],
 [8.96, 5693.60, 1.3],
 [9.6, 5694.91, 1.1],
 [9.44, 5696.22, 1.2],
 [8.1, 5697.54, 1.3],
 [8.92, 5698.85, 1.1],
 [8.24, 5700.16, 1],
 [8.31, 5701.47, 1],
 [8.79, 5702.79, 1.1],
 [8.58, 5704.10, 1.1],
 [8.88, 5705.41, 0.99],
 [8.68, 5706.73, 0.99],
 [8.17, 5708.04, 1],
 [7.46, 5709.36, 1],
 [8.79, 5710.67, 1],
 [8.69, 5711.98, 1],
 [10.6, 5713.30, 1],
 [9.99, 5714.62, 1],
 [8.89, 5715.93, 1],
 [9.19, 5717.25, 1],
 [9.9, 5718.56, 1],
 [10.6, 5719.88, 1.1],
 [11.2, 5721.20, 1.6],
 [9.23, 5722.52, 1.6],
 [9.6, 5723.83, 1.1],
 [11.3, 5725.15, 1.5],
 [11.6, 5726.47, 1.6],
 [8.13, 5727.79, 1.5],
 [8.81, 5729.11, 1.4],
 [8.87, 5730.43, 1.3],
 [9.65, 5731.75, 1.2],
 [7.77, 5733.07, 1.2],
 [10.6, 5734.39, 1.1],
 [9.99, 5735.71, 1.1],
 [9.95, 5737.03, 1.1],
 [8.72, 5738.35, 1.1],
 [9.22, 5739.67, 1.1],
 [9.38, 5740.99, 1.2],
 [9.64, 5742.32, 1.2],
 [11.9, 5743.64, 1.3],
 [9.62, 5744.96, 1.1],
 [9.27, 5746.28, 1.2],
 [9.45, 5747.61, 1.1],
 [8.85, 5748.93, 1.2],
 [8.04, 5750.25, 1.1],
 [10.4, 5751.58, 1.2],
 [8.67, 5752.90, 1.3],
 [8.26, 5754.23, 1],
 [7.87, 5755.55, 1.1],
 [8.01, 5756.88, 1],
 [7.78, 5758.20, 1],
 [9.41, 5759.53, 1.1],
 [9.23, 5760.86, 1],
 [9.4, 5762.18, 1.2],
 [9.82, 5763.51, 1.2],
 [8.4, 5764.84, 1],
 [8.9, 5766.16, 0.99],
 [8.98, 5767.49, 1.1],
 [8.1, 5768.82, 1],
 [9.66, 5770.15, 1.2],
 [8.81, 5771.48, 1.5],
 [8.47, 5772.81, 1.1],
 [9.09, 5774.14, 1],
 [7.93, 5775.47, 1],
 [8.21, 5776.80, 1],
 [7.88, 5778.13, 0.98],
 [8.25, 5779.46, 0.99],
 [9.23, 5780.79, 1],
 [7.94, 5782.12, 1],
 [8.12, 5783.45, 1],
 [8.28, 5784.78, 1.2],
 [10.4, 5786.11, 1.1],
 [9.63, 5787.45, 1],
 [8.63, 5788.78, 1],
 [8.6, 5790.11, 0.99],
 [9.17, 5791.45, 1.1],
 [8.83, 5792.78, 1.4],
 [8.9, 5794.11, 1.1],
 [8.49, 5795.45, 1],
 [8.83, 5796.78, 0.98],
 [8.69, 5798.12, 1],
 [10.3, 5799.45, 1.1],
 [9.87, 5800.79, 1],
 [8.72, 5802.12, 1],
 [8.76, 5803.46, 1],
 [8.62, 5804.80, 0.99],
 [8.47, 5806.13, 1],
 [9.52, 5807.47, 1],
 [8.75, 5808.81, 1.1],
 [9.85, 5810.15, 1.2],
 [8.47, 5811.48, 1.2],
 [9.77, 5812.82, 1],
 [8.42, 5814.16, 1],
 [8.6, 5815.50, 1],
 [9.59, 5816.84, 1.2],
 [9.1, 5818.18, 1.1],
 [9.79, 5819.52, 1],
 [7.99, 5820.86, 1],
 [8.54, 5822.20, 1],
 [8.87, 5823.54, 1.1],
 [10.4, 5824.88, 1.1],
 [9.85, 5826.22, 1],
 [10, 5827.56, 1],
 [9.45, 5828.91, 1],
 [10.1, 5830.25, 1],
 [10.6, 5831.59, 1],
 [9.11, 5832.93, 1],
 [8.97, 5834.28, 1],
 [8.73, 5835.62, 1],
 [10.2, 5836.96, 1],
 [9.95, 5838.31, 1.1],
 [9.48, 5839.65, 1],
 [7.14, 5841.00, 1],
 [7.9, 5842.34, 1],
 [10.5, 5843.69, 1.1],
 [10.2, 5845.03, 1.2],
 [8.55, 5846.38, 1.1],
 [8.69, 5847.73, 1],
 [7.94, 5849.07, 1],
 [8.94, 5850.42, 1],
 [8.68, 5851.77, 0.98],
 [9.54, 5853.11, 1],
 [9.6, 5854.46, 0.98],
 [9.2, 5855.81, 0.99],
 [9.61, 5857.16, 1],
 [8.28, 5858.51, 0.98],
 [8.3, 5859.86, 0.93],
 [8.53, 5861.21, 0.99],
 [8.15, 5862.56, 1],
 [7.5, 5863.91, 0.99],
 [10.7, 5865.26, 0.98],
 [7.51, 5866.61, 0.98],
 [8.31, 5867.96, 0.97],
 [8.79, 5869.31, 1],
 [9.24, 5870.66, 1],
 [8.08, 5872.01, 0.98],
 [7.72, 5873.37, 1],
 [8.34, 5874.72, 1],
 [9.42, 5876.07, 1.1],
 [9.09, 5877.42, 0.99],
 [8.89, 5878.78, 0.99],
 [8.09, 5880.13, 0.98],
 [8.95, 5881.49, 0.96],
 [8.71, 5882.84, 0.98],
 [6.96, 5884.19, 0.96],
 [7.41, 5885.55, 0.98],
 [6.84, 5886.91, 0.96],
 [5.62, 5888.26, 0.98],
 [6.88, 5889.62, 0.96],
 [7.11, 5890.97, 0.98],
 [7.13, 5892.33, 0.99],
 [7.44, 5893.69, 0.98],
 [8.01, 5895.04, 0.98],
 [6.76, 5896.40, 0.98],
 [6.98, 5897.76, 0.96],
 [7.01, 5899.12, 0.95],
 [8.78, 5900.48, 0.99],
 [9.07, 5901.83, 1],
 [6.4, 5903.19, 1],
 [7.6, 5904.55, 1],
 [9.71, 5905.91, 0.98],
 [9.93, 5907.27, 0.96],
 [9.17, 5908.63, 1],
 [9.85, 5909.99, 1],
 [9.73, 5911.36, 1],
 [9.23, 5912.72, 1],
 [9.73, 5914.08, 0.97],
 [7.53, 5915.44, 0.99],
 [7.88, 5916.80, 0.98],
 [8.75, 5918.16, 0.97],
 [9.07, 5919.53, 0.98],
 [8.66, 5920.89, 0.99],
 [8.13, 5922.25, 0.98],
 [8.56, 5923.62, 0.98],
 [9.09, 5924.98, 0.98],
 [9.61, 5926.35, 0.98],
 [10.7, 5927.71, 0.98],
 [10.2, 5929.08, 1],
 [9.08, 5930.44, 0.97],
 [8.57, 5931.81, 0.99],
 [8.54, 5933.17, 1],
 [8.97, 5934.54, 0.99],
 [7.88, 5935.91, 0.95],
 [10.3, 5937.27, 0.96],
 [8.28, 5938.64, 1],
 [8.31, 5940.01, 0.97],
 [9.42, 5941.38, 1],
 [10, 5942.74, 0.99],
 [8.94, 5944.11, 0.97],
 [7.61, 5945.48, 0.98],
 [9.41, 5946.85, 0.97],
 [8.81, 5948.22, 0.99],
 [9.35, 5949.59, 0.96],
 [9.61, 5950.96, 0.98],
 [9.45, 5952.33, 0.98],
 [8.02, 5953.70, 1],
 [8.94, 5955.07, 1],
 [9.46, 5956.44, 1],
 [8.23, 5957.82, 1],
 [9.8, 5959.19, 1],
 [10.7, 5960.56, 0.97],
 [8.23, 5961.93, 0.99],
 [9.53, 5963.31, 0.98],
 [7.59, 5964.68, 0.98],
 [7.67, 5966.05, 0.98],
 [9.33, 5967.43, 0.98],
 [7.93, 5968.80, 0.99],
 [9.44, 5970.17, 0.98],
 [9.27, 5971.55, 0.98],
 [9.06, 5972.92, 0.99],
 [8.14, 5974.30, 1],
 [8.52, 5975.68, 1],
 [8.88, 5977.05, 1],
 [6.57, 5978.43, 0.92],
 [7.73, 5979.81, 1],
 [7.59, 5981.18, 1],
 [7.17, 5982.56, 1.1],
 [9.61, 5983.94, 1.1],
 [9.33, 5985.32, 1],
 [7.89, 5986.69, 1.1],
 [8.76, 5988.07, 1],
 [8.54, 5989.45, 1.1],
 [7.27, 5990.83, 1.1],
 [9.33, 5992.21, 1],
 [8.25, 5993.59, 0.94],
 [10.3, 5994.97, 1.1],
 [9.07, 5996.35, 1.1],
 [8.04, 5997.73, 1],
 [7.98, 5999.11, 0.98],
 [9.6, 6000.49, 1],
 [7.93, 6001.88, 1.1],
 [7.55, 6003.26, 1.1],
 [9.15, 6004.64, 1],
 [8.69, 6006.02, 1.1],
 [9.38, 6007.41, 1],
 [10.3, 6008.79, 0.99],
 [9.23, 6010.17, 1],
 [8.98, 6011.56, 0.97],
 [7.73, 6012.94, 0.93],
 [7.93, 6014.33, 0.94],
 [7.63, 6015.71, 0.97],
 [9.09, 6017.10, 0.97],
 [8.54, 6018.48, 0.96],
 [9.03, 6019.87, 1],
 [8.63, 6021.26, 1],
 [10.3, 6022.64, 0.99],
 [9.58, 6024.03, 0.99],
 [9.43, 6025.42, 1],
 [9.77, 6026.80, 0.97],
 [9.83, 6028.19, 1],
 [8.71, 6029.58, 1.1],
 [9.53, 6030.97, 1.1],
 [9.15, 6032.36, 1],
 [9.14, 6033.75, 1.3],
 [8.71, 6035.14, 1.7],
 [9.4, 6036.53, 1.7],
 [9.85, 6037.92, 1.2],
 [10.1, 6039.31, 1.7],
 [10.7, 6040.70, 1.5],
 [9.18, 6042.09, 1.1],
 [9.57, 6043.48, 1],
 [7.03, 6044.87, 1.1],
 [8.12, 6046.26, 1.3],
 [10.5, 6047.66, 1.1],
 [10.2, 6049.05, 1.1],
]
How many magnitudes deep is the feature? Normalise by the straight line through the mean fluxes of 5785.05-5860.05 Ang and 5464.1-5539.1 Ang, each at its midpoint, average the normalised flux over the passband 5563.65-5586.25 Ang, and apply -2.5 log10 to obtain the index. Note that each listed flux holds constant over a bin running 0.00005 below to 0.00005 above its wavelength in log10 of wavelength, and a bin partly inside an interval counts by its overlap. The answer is 0.11 mag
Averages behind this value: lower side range 8.68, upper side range 9.14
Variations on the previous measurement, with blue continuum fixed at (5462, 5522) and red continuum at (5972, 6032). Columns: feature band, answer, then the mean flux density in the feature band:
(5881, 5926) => 0.07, 8.15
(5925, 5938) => -0.07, 9.3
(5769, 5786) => 0.02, 8.54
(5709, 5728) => -0.12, 9.75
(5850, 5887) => 0.02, 8.57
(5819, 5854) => -0.06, 9.24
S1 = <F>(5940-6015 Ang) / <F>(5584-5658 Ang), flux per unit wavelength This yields 1.01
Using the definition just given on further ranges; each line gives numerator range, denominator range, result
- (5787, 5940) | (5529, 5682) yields 1.02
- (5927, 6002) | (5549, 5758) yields 1.00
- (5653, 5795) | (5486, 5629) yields 1.05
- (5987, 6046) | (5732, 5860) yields 0.99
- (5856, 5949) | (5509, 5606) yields 1.02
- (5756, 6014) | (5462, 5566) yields 1.01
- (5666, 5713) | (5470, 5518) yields 0.99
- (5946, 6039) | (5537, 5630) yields 1.06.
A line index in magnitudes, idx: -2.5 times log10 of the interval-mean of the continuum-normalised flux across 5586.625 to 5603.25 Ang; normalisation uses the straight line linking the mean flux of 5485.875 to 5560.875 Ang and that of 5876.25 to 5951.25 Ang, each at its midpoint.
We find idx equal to 0.099 mag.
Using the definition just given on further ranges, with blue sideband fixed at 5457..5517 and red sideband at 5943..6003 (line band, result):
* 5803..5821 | -0.04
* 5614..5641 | 0.01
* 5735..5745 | -0.13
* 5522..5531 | 0.02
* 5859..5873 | 0.03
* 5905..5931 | -0.06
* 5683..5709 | 0.03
